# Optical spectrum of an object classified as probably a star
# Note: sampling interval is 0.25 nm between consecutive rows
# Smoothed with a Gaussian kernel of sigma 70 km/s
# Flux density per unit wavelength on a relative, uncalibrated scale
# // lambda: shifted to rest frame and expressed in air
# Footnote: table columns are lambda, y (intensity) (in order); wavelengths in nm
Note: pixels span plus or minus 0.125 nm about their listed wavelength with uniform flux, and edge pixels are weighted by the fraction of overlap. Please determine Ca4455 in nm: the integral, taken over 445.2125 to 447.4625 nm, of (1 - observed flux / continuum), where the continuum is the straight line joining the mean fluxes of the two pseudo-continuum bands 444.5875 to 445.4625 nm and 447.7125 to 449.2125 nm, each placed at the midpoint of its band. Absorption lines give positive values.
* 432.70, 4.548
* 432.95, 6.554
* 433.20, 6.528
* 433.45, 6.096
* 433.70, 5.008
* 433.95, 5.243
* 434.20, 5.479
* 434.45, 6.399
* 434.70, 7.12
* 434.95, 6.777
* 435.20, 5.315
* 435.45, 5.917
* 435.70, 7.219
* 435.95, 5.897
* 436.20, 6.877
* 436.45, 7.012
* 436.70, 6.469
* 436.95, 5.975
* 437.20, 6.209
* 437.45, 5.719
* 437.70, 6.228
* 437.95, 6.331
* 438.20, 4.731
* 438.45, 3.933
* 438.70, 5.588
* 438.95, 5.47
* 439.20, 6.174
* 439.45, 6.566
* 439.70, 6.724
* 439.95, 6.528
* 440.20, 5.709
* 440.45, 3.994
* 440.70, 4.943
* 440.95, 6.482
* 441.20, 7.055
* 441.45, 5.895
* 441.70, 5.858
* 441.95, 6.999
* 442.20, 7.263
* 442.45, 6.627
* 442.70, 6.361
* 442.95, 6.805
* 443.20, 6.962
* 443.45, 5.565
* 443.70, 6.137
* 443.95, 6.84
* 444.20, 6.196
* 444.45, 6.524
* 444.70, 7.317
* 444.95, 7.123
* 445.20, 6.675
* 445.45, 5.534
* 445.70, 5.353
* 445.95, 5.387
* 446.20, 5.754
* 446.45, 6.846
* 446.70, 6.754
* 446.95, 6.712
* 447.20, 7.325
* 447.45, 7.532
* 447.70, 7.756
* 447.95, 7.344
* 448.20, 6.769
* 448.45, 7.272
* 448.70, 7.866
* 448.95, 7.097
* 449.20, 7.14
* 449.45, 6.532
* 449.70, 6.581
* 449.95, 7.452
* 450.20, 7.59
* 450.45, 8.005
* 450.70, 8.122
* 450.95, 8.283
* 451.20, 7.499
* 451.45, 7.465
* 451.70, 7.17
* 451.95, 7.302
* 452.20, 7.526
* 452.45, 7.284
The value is 0.220 nm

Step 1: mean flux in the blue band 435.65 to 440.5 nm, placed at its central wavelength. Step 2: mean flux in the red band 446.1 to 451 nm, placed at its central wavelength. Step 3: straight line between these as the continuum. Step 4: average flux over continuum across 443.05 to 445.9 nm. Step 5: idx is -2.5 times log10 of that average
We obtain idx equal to 0.06 mag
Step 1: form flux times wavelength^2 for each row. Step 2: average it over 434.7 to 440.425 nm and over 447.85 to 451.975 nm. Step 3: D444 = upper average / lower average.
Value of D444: 1.29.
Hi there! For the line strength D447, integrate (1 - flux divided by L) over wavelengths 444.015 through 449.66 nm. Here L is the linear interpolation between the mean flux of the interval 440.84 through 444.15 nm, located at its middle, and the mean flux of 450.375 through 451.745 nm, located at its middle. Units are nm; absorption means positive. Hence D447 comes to 0.32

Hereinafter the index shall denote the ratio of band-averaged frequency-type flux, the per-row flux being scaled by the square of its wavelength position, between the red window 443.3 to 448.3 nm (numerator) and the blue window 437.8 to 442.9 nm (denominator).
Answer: 1.13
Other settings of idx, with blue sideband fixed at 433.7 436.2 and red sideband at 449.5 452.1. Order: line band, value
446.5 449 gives 0.002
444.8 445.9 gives 0.147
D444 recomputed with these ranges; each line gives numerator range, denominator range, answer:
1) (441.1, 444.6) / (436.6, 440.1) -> 1.13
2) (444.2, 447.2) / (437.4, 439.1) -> 1.22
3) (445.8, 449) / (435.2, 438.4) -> 1.19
